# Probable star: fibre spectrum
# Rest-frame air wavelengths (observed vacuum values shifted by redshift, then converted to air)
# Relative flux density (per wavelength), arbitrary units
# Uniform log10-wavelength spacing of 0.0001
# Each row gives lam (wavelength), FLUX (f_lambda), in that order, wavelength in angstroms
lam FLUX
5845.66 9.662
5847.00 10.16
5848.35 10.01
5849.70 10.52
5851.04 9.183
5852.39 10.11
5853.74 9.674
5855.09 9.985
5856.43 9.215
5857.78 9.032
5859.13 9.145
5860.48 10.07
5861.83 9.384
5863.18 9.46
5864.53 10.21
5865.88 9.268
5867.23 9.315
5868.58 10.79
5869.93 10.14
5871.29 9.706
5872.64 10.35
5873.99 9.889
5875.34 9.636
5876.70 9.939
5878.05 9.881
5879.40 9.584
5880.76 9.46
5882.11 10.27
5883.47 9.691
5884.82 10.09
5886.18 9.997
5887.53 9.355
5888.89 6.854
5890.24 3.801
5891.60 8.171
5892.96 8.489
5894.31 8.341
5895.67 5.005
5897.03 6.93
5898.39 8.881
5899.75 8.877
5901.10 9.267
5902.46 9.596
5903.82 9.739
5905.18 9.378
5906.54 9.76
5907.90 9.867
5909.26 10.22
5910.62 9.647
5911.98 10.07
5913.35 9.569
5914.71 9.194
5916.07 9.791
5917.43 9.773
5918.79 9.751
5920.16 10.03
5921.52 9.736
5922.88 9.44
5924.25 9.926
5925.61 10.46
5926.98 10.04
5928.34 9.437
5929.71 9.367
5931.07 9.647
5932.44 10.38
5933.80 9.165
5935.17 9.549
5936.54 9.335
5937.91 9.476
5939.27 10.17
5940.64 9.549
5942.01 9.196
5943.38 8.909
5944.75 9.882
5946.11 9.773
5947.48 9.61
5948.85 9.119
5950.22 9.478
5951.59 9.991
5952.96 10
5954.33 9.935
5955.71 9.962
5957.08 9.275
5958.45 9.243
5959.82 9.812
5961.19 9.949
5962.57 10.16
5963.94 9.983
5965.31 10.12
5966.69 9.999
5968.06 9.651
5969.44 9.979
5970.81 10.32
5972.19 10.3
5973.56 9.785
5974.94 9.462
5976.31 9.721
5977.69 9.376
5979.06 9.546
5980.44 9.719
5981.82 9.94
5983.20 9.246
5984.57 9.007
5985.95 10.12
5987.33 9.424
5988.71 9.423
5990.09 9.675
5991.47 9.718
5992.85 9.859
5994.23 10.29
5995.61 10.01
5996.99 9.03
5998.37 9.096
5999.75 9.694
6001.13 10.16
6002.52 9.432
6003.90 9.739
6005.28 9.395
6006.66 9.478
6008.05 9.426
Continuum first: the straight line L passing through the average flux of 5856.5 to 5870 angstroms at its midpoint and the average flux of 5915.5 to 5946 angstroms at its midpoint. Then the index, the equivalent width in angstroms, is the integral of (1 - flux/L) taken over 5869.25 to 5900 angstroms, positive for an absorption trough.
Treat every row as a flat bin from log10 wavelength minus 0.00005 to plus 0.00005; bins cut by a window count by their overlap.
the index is 2.59 angstroms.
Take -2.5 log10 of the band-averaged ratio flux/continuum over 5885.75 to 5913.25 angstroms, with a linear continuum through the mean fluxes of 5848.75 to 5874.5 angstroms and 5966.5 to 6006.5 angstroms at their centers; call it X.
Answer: 0.13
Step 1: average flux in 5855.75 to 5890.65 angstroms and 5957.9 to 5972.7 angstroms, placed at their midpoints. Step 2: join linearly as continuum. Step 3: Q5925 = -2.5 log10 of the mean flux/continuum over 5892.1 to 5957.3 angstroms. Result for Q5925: 0.03 mag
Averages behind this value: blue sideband 9.45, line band 9.44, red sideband 9.96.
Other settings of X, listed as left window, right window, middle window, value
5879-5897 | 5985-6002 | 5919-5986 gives -0.065 mag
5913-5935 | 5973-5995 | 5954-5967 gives -0.017 mag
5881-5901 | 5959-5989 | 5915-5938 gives -0.095 mag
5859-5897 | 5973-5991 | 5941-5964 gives -0.024 mag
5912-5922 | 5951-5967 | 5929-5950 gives 0.028 mag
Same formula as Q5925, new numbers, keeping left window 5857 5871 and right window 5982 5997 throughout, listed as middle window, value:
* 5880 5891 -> 0.12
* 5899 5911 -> 0.01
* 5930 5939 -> 0.01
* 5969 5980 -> -0.02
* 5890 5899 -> 0.32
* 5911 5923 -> -0.01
